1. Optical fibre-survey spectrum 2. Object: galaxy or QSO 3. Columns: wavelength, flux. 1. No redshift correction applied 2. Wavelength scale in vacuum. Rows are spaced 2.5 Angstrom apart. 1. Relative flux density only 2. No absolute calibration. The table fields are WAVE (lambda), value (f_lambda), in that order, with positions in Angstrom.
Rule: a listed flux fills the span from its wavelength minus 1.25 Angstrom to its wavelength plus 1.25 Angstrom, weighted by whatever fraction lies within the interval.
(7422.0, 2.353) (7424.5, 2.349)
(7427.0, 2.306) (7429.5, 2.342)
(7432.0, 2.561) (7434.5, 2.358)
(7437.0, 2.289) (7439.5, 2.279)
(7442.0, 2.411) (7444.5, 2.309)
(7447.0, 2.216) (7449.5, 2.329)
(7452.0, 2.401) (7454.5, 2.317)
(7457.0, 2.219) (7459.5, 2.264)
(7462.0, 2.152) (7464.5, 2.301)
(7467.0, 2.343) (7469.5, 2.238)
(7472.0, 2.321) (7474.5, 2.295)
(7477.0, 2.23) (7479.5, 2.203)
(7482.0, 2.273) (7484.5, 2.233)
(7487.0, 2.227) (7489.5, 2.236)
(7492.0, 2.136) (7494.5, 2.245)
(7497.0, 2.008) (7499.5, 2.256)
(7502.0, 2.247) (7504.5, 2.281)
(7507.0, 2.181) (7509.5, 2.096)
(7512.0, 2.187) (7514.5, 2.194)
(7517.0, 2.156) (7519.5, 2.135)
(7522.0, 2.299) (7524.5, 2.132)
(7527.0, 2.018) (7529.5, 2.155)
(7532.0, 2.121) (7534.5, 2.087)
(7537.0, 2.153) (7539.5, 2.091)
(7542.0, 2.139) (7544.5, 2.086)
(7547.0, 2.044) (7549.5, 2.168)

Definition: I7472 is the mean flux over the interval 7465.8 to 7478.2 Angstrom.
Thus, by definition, 2.29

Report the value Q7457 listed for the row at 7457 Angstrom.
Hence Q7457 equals 2.219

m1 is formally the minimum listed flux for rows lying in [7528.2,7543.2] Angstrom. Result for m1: 2.087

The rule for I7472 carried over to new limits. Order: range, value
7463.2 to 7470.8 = 2.29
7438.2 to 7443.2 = 2.34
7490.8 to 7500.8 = 2.16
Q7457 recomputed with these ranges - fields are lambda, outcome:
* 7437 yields 2.289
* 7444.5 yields 2.309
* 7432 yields 2.561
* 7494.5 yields 2.245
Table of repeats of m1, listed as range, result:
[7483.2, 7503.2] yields 2.008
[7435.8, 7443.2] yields 2.279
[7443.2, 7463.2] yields 2.152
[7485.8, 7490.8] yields 2.227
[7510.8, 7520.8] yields 2.135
